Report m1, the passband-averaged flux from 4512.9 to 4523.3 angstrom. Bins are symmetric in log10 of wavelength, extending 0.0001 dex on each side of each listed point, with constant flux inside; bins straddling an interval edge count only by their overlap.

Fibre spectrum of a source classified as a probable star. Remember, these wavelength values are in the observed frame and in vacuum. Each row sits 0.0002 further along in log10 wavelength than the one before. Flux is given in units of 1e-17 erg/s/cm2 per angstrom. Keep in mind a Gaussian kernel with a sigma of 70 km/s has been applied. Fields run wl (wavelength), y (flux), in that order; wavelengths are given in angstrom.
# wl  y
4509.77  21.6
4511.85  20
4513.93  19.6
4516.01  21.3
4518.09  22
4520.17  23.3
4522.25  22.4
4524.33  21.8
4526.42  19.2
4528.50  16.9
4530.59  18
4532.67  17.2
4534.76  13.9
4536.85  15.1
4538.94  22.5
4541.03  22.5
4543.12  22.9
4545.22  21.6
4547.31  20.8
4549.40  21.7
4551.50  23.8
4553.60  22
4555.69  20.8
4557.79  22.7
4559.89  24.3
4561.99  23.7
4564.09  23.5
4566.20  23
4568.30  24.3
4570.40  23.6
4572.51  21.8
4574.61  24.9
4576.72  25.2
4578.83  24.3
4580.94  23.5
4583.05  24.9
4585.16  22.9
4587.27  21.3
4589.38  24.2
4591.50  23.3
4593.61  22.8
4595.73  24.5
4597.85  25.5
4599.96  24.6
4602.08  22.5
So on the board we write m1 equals 21.7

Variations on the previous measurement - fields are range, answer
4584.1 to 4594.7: 22.9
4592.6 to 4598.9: 24.2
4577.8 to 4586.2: 23.9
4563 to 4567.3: 23.3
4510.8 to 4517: 20.3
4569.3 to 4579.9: 24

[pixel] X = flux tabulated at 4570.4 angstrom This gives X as 23.6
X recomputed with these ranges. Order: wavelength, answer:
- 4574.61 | 24.9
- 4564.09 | 23.5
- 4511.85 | 20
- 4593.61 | 22.8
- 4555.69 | 20.8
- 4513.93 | 19.6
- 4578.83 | 24.3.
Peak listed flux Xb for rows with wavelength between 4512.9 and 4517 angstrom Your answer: 21.3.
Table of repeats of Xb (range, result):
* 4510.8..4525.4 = 23.3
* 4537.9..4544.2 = 22.9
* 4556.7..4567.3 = 24.3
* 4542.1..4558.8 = 23.8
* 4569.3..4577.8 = 25.2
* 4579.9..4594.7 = 24.9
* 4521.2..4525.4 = 22.4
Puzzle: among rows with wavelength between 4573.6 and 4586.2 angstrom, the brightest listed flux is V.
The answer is 25.2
